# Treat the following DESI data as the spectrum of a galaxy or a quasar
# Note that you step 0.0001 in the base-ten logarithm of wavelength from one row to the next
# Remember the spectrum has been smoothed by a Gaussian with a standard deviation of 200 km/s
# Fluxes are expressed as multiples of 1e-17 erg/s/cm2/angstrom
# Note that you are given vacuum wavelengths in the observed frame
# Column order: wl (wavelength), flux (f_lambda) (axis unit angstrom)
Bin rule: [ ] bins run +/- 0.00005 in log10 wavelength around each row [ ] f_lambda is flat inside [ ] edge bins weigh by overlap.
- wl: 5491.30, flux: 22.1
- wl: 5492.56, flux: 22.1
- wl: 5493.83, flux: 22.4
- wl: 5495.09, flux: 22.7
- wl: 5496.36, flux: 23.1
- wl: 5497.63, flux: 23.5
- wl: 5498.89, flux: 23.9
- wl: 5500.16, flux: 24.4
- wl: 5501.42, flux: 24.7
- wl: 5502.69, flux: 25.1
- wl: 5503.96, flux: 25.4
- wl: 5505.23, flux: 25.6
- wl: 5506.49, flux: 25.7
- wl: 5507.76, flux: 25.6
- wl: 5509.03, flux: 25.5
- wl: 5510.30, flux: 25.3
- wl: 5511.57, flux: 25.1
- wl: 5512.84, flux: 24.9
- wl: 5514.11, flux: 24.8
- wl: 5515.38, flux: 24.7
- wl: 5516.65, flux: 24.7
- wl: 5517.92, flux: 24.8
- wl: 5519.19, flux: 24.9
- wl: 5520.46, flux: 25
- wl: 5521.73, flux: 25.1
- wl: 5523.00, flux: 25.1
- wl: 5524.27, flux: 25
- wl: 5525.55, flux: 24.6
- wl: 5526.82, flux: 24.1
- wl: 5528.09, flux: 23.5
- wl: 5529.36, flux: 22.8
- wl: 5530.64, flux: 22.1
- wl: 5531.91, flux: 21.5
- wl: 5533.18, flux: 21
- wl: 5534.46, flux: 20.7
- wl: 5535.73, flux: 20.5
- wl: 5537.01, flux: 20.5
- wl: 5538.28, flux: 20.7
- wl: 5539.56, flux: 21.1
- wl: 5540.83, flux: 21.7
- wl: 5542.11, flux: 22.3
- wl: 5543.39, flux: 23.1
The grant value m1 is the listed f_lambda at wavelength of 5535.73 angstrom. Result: 20.5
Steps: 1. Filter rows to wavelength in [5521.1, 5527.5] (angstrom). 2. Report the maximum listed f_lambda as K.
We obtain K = 25.1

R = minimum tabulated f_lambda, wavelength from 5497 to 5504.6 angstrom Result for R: 23.5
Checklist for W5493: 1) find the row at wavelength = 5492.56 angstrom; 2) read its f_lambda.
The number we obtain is 22.1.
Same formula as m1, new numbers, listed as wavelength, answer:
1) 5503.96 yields 25.4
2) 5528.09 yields 23.5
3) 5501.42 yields 24.7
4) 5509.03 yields 25.5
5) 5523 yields 25.1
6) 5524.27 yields 25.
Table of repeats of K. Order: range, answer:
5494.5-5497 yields 23.1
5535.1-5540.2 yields 21.1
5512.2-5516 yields 24.9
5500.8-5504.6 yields 25.4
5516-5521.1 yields 25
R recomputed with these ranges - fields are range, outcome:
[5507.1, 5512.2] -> 25.1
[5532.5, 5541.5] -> 20.5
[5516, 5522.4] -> 24.7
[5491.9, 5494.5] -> 22.1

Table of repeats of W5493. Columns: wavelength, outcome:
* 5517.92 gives 24.8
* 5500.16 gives 24.4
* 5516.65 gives 24.7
